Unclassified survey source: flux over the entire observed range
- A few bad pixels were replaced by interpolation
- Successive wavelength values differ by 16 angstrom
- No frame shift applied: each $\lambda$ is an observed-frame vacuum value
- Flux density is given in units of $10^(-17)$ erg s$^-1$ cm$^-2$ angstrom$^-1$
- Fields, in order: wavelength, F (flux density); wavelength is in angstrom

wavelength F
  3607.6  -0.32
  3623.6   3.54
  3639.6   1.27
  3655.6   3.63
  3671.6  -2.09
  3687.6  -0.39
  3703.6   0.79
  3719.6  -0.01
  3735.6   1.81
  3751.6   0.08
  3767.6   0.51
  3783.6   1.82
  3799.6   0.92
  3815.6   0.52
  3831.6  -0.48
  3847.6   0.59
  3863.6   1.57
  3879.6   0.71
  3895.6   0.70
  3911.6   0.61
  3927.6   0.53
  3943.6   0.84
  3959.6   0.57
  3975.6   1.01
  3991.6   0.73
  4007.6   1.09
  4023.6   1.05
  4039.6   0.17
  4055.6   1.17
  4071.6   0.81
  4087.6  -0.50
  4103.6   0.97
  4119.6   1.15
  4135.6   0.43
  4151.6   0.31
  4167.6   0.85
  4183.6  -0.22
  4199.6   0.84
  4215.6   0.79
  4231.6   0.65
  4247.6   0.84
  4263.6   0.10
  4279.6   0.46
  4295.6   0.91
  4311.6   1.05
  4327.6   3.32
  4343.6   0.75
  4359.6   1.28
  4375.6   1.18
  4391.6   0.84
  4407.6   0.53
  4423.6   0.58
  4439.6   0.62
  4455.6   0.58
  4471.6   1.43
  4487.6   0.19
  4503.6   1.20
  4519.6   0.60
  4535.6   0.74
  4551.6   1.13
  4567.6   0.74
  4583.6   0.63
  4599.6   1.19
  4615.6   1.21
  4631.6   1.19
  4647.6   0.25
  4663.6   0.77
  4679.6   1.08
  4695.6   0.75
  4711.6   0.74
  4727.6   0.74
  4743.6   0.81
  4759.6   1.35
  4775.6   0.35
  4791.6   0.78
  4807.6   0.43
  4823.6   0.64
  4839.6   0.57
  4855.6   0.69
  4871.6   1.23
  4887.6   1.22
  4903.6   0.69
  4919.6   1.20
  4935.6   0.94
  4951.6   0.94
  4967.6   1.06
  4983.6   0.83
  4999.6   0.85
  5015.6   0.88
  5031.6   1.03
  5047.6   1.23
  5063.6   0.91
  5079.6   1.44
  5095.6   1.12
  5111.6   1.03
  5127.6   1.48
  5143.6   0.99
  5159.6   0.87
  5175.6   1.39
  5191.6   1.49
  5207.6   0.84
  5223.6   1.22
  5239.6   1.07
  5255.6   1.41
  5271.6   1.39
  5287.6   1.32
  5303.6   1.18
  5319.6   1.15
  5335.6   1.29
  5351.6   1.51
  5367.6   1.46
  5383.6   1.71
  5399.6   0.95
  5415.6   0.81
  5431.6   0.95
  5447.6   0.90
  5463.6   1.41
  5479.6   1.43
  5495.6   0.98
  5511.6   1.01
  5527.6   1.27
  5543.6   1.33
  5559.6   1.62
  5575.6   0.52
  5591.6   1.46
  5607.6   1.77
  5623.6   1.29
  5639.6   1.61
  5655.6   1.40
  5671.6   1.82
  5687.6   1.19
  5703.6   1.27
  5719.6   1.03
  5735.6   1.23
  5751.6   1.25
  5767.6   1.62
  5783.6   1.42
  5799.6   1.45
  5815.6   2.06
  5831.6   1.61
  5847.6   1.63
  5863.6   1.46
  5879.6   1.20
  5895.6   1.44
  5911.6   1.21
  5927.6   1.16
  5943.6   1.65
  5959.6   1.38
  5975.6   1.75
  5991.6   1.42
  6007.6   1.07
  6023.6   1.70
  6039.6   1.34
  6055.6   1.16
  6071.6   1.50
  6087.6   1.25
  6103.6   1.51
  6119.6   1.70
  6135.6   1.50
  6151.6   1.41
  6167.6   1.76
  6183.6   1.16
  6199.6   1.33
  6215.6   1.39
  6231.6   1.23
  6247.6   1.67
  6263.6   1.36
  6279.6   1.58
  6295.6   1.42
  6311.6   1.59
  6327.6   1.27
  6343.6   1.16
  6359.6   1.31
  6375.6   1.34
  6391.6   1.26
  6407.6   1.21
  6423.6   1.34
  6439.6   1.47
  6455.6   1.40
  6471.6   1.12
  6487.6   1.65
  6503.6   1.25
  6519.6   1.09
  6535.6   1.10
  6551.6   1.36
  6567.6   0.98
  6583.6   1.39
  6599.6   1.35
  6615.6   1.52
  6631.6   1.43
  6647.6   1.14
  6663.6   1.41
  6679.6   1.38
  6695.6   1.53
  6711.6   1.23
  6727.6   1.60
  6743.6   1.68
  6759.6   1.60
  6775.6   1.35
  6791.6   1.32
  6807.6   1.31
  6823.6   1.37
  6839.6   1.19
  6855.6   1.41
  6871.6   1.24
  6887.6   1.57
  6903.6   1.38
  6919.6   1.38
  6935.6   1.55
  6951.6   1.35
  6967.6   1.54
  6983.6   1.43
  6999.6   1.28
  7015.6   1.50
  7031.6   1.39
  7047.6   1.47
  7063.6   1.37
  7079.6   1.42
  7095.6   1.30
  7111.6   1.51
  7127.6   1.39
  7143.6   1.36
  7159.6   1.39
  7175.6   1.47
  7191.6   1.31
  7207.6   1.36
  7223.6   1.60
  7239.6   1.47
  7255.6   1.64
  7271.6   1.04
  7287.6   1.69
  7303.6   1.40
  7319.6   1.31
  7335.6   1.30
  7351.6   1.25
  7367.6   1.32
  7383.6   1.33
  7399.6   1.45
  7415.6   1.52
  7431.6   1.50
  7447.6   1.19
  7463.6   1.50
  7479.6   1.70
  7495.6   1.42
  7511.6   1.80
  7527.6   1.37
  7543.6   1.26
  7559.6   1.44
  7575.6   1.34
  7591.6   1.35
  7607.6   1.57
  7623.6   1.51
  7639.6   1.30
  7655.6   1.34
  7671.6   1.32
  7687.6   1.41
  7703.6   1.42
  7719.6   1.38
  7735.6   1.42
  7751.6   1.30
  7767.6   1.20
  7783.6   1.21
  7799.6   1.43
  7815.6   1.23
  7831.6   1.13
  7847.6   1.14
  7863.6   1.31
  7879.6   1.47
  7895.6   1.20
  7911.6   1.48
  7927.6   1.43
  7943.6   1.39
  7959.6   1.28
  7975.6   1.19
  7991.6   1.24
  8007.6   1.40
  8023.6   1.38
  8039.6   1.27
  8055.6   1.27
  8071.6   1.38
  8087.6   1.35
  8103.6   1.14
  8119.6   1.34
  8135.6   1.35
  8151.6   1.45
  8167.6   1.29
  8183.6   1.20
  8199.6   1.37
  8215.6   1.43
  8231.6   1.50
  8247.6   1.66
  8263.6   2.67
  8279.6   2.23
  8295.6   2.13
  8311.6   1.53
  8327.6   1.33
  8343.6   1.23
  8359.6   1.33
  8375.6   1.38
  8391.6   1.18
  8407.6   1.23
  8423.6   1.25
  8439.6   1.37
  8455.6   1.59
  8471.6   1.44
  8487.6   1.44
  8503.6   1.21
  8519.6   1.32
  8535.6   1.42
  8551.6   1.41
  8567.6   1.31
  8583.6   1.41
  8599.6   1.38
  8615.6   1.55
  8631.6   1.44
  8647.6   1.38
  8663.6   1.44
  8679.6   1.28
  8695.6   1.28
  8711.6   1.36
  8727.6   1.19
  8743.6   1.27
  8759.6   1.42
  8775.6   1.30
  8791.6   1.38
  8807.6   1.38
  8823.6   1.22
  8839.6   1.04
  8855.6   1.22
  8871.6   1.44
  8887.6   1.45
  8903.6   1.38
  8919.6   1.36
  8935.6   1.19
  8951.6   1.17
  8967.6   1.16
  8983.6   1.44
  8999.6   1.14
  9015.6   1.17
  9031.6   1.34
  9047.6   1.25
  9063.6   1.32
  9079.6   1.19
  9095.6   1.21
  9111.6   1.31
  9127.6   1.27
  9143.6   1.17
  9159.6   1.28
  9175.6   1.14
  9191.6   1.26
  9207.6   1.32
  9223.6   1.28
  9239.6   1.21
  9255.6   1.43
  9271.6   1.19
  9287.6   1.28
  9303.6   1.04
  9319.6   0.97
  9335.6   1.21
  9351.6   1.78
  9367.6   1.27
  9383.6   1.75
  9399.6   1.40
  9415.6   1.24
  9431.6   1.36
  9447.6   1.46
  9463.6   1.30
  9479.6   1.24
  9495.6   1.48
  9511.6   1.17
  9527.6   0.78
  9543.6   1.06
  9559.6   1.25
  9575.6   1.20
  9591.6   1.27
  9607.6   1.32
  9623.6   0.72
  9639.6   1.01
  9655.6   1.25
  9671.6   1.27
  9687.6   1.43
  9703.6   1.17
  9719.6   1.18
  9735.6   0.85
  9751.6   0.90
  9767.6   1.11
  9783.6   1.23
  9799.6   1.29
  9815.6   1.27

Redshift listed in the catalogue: 0.260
